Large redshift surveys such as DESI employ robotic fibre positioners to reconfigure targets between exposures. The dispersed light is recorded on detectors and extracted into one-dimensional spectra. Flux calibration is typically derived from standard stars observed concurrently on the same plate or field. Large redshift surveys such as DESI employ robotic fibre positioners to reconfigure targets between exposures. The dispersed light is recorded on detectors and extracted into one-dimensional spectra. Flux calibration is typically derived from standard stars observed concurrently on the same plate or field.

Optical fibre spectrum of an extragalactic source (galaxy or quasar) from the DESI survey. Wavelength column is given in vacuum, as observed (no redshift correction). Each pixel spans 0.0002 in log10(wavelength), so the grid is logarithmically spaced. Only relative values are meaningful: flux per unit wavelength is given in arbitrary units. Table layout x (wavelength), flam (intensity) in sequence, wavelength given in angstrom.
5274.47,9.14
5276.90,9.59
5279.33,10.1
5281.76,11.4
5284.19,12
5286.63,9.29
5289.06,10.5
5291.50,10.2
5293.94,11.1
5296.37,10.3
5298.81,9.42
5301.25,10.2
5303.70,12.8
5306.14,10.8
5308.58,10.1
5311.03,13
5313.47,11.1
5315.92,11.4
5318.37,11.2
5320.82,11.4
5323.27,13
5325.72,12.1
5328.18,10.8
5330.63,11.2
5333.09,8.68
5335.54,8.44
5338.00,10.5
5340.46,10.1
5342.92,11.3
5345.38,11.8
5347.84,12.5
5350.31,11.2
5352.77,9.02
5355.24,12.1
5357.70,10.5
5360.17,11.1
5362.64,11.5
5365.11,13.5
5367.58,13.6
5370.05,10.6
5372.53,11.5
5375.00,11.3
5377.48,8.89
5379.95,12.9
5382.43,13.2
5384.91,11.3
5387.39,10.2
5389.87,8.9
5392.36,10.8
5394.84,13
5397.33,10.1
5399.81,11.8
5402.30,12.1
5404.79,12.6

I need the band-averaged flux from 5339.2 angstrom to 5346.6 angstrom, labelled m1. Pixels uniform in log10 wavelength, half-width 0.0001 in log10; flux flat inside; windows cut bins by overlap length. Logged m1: 11.1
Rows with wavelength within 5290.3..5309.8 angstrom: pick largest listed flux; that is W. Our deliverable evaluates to 12.8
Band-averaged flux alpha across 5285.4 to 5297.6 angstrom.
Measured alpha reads 10.3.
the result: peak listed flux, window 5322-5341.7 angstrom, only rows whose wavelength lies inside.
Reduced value 13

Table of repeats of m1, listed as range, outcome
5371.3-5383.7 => 11.6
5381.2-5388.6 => 11.6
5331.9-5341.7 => 9.44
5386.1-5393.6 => 9.97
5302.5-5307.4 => 11.8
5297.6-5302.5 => 9.81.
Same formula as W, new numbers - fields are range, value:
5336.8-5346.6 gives 11.8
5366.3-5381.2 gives 13.6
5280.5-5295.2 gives 12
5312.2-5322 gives 11.4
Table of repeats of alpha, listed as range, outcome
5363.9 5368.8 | 13.6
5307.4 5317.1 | 11.4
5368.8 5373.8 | 11.1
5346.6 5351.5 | 11.8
